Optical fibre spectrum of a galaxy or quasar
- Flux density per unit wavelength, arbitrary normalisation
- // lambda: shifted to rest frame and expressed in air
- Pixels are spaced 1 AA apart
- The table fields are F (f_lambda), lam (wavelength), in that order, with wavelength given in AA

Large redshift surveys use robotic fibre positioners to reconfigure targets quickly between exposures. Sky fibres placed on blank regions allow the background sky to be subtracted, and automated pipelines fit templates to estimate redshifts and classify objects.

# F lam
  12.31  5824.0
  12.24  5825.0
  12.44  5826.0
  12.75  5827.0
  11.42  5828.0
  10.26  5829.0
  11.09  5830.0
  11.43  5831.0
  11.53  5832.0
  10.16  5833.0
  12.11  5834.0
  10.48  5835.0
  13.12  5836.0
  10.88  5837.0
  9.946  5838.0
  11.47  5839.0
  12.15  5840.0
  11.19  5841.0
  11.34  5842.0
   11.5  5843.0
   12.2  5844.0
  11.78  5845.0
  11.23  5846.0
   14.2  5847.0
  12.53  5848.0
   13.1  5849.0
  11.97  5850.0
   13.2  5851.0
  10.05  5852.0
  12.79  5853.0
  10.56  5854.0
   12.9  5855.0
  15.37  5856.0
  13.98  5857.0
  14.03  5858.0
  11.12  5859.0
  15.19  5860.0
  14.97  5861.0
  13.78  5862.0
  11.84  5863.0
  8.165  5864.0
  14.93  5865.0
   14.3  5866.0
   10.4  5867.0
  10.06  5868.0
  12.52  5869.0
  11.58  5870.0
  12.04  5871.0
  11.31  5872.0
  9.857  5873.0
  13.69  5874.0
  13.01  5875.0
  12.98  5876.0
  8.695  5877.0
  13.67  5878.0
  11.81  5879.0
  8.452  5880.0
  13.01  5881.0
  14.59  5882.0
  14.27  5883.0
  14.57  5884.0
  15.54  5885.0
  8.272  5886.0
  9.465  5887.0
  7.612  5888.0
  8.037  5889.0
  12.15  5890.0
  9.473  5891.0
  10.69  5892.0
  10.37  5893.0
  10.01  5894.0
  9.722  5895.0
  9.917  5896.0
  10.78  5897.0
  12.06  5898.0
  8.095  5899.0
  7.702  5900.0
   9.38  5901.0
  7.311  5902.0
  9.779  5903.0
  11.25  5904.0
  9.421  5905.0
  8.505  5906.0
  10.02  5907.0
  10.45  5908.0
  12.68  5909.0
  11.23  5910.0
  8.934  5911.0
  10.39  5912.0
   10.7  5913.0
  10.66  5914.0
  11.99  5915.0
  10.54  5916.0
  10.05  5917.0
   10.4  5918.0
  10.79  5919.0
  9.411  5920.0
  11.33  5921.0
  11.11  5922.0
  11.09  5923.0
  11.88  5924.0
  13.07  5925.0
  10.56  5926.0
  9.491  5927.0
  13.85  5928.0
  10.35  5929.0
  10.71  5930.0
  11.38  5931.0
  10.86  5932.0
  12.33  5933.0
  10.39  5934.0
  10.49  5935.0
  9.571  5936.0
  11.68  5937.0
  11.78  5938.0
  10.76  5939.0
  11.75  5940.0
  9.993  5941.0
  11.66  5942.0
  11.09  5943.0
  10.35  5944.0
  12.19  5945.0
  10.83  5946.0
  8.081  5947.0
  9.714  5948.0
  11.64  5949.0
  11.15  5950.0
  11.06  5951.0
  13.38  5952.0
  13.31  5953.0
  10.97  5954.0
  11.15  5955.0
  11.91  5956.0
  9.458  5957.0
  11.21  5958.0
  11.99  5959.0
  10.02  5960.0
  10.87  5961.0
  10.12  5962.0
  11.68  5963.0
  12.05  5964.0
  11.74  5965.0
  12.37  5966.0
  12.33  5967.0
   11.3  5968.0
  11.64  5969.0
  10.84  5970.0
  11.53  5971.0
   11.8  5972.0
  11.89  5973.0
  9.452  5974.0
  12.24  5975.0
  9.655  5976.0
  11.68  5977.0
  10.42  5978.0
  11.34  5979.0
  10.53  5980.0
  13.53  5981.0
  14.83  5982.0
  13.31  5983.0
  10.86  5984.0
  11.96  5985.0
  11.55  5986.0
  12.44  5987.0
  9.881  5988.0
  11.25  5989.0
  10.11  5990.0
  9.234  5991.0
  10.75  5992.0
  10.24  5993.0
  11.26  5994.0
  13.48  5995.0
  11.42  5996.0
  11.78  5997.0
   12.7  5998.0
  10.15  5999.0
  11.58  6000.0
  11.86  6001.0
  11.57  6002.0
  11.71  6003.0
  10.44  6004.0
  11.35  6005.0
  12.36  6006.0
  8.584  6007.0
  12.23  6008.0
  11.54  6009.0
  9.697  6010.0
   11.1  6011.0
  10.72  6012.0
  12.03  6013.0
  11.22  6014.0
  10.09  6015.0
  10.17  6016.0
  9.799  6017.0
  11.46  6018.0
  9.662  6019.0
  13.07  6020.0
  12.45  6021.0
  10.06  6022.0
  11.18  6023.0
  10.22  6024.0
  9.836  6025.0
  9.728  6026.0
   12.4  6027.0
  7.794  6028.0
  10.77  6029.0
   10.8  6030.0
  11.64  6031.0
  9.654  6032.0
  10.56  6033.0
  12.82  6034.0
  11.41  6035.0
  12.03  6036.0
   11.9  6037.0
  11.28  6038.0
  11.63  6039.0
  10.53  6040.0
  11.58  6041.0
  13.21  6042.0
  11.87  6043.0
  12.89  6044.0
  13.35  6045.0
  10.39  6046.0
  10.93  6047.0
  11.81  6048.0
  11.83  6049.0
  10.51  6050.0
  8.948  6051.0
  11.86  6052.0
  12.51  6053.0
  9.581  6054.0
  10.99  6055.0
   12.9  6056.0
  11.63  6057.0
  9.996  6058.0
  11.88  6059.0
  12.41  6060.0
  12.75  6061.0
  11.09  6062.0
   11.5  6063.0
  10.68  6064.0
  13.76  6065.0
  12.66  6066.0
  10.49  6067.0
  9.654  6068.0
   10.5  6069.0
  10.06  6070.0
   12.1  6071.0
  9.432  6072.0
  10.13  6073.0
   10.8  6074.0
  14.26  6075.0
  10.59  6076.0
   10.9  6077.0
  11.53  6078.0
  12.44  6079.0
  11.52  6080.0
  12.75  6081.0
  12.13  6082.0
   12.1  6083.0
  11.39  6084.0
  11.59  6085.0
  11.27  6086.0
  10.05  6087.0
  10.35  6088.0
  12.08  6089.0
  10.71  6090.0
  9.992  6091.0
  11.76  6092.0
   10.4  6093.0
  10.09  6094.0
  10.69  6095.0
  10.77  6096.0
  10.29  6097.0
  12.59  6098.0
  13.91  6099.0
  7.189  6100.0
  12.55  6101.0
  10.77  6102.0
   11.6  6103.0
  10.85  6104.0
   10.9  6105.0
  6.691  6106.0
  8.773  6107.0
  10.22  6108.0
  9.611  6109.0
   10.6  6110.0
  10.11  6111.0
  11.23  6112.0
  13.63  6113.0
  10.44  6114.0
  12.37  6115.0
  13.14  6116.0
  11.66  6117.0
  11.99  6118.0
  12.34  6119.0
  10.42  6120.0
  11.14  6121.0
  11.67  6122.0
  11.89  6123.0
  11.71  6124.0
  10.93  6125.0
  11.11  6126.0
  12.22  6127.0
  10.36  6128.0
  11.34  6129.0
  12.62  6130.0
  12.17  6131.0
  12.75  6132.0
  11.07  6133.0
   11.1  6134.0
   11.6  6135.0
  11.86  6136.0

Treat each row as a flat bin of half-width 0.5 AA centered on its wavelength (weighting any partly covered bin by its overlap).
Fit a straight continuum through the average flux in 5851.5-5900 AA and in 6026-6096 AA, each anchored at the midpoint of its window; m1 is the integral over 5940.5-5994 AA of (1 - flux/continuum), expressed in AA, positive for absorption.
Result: 1.1 AA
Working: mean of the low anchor 11.7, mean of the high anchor 11.3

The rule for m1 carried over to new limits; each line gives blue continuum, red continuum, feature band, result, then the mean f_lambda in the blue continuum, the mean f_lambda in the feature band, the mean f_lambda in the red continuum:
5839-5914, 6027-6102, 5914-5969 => 1.2 AA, 11.4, 11.1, 11.3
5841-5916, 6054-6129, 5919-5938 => 0.5 AA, 11.4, 11.1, 11.2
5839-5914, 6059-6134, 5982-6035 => 1.1 AA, 11.4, 11.1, 11.2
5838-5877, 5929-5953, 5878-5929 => 4.0 AA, 12.3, 10.7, 11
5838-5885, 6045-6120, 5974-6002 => 0.6 AA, 12.4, 11.4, 11.2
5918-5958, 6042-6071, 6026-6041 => 0.4 AA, 11.1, 11.1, 11.5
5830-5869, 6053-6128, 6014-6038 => 1.2 AA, 12.1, 10.9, 11.2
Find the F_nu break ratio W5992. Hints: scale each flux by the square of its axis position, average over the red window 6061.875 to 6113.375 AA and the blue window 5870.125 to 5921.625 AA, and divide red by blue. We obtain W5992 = 1.10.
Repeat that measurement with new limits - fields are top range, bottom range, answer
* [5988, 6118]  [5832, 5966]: 1.04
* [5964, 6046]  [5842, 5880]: 0.96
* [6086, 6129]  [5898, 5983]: 1.06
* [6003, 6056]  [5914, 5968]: 1.03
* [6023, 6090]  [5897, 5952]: 1.11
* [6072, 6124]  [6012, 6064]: 1.01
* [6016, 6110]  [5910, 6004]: 1.03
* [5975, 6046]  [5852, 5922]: 1.05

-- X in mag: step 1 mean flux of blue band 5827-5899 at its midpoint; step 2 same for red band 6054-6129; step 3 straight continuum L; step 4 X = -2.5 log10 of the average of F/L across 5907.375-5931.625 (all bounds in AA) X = 0.06 mag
